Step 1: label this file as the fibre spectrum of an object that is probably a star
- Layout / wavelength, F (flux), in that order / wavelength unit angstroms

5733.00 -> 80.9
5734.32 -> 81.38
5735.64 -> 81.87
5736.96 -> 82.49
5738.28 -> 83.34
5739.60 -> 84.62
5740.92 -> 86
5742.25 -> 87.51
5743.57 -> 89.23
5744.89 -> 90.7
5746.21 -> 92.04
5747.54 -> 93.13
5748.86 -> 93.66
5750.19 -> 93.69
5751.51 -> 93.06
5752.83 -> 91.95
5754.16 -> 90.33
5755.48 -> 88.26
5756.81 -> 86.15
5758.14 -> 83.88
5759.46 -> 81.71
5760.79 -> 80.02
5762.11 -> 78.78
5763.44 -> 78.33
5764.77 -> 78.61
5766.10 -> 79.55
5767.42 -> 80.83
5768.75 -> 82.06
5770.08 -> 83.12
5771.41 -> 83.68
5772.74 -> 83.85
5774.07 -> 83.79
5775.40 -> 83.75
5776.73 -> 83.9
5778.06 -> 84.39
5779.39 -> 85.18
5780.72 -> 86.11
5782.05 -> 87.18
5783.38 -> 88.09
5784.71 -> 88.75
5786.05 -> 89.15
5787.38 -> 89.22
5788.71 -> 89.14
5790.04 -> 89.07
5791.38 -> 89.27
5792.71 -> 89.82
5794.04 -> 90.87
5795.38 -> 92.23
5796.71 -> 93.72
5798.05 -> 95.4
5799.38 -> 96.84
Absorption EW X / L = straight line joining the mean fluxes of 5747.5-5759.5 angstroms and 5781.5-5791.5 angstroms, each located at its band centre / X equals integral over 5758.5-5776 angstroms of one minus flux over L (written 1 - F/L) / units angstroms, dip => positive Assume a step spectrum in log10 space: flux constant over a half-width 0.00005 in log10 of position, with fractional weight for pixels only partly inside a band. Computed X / 1.6 angstroms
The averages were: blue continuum 89.8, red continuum 88.7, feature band 81.4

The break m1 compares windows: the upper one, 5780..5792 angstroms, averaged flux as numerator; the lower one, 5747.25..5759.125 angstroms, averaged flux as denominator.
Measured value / 1.0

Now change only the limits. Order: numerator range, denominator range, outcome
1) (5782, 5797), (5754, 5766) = 1.09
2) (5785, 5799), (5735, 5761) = 1.03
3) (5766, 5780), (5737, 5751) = 0.93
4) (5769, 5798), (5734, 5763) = 1.01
